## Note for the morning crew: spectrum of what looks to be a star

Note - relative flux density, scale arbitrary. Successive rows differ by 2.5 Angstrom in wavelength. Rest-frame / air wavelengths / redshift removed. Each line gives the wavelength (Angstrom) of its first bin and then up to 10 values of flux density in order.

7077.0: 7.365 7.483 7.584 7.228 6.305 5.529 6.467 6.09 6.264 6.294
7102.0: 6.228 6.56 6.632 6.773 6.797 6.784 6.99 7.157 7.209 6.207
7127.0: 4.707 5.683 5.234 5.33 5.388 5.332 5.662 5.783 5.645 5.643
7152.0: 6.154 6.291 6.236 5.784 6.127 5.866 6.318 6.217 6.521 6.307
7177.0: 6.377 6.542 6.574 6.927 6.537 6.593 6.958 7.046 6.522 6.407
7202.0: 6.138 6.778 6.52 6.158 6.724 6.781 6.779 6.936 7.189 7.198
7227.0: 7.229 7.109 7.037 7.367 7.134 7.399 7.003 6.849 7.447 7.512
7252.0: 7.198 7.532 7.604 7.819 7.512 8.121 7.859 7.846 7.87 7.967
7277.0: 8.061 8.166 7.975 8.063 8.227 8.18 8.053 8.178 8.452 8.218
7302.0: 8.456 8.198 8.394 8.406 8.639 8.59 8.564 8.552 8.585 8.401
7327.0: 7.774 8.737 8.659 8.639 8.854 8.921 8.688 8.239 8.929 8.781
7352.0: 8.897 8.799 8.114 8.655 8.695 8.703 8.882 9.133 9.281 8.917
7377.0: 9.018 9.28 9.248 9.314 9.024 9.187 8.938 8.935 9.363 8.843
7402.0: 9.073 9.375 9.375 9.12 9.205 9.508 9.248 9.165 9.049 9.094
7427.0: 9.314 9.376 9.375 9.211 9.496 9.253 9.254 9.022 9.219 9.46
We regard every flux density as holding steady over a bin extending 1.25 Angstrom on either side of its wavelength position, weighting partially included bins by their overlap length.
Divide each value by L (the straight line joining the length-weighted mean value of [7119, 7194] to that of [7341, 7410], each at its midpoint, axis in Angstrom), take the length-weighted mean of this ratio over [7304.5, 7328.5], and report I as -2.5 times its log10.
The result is -0.03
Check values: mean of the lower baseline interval 6.11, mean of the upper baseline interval 8.96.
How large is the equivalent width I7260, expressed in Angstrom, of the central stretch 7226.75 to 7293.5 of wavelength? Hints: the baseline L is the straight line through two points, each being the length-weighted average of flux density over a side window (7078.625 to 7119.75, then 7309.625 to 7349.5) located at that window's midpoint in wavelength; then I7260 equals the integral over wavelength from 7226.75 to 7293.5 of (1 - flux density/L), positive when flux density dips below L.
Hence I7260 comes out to 3.0 Angstrom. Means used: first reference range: 6.64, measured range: 7.64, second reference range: 8.59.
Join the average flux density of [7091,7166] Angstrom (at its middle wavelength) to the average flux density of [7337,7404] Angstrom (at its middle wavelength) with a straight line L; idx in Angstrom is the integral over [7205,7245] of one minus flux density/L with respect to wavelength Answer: 1.50 Angstrom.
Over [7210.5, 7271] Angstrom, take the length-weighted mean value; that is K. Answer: 7.3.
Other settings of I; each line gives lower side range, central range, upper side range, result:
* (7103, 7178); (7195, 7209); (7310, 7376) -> 0.07 mag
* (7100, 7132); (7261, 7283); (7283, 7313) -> 0.01 mag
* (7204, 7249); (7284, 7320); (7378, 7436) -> -0.06 mag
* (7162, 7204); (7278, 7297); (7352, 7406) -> -0.04 mag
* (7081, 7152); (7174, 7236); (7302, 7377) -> 0.06 mag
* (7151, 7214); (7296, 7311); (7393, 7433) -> -0.06 mag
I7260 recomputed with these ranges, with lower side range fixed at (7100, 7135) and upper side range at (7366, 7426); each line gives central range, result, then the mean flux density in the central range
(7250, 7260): 0.27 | 7.52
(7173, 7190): 1.04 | 6.55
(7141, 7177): 3.71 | 6.05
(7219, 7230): 0.39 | 7.15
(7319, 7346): -0.15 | 8.55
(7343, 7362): 0.16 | 8.64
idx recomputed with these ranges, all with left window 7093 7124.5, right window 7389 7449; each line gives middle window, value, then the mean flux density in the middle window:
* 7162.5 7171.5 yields 1.20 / 6.17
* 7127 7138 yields 2.41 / 5.33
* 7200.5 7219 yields 2.24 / 6.57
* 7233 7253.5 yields 1.35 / 7.24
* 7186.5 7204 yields 1.76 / 6.61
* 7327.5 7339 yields -0.24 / 8.67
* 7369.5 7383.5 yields -0.46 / 9.15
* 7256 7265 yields 0.18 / 7.74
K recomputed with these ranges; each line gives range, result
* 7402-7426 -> 9.23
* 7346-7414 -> 9.01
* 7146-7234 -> 6.53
